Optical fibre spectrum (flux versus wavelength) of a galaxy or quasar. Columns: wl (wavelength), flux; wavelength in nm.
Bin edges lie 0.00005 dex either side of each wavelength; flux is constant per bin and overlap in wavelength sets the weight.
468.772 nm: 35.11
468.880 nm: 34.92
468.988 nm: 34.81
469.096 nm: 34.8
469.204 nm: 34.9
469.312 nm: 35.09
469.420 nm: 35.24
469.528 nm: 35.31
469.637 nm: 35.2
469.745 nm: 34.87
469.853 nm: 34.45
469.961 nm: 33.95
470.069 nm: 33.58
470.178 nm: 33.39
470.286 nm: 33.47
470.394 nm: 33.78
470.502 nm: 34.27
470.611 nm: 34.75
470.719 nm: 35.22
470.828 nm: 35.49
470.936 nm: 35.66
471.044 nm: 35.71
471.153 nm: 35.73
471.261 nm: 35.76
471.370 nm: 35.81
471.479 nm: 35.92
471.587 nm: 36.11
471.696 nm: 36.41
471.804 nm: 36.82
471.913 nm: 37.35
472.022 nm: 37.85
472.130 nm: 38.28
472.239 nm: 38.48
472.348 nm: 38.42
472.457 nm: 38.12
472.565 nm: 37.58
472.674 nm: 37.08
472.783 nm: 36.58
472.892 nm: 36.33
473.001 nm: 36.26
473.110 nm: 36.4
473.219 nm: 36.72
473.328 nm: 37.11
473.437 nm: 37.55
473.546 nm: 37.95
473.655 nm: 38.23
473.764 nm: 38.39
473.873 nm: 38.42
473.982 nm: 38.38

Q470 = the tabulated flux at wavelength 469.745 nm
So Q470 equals 34.87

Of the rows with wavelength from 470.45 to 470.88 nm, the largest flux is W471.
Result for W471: 35.49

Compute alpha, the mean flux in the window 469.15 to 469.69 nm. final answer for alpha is 35.1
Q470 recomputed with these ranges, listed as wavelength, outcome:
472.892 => 36.33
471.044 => 35.71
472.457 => 38.12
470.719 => 35.22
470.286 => 33.47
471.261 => 35.76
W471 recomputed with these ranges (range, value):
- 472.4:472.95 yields 38.12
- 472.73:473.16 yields 36.58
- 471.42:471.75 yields 36.41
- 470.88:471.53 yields 35.92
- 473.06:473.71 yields 38.23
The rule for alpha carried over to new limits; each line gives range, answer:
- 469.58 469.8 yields 34.9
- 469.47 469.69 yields 35.1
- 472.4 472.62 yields 37.9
